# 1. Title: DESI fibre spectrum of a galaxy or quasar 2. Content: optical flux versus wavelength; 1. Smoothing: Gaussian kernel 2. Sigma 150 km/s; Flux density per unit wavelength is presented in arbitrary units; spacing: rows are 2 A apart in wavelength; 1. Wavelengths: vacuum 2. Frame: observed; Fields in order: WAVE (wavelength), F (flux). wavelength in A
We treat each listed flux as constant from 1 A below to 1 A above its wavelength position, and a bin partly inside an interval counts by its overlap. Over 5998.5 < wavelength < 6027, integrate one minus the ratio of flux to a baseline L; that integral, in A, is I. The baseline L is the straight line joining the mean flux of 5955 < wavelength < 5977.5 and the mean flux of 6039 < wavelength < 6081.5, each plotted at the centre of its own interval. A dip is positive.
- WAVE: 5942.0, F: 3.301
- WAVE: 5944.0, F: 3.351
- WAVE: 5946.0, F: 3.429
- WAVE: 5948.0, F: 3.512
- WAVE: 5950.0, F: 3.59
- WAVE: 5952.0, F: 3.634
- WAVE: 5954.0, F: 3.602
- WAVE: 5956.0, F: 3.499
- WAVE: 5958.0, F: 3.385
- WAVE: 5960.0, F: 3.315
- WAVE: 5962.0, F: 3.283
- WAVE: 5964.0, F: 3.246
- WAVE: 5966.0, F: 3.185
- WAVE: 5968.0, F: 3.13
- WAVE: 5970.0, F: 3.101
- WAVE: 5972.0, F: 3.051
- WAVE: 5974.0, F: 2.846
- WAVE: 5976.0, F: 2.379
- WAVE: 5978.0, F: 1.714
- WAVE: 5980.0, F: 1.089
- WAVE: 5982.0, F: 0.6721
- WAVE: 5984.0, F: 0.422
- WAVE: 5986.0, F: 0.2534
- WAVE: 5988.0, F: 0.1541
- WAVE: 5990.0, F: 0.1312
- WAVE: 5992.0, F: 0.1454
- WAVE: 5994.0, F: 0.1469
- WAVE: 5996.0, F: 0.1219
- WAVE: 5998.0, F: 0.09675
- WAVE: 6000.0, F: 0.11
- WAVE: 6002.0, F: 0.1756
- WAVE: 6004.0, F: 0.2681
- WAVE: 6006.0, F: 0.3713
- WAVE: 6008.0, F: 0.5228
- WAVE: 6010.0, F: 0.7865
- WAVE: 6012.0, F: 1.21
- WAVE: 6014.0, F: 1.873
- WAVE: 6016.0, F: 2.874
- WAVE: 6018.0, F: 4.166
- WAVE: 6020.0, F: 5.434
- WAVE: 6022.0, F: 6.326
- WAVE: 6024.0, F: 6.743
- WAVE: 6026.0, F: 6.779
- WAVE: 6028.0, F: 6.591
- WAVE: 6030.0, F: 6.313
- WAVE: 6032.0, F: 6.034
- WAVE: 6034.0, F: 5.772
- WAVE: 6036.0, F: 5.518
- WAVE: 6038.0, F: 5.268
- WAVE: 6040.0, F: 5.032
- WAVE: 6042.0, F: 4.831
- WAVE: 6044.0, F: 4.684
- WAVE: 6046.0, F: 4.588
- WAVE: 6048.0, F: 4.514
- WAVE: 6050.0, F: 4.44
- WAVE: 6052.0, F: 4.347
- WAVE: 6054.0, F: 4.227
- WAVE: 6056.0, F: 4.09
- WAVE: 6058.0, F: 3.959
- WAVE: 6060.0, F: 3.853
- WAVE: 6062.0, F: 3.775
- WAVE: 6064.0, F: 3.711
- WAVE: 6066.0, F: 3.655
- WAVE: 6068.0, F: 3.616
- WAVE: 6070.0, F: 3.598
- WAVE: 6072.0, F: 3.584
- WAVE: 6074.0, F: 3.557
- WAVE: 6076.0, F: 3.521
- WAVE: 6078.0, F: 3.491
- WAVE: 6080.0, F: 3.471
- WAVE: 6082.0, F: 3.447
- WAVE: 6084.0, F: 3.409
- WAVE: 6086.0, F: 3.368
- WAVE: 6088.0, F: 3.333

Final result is 7.7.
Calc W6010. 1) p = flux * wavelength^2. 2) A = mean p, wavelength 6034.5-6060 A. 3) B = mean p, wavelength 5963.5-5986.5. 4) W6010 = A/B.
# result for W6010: 2.2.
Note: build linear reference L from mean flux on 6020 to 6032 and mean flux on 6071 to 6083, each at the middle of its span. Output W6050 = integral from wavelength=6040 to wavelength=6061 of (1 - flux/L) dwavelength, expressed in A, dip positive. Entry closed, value 2.7 A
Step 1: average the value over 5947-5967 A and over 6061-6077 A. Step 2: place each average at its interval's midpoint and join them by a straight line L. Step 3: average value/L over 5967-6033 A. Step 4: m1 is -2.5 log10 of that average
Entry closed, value 0.46 mag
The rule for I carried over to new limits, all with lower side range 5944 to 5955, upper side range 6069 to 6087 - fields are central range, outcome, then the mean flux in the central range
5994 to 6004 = 9.6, 0.142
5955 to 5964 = 0.4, 3.36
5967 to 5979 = 2.8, 2.7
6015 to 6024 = -3.6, 4.93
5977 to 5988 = 8.6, 0.769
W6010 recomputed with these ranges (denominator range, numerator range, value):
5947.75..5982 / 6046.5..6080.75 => 1.35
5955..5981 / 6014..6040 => 1.95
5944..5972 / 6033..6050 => 1.53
